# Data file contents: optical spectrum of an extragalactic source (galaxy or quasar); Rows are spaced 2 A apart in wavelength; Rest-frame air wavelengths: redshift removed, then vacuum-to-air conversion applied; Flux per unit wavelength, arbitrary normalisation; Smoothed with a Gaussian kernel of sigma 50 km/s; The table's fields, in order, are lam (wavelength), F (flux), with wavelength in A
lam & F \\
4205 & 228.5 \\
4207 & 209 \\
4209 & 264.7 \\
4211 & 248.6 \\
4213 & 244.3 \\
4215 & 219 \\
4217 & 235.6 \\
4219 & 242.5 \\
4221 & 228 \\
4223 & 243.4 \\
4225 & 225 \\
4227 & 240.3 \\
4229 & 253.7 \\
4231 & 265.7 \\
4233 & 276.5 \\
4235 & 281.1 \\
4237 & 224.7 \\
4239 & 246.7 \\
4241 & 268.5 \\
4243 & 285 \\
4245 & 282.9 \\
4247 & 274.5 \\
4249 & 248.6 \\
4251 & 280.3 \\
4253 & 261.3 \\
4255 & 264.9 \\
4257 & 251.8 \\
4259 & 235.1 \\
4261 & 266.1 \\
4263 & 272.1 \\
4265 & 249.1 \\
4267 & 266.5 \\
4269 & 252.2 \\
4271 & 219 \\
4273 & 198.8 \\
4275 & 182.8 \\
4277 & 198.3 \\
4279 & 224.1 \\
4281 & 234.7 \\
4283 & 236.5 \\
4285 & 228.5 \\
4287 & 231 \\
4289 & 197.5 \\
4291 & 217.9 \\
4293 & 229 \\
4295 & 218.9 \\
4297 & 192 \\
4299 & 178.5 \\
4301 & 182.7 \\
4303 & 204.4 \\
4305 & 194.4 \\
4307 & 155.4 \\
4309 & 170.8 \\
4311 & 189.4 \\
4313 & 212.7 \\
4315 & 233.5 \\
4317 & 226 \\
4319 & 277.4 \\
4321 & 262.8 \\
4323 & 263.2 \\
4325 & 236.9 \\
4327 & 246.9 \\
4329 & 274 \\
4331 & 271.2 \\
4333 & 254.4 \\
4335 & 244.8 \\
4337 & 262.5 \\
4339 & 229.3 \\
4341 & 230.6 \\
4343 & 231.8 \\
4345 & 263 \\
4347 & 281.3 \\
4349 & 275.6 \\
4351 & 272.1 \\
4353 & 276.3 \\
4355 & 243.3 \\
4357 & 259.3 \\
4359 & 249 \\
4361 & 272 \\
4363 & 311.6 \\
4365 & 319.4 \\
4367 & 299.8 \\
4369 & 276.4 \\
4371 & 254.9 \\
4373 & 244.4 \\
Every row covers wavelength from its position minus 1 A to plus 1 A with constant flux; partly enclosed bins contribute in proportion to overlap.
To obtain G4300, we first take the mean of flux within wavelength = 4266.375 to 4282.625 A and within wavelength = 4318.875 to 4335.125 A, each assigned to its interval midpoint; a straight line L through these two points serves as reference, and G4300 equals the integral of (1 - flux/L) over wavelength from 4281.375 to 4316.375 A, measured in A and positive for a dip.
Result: 4.9 A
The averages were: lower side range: 222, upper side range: 259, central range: 205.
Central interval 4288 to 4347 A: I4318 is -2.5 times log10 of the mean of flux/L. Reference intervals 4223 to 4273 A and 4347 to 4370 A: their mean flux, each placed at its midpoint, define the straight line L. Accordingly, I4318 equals 0.19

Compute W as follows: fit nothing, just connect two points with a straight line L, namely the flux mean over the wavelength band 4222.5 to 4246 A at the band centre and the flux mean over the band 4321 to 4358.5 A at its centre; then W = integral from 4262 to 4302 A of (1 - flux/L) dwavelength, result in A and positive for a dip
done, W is 5.7 A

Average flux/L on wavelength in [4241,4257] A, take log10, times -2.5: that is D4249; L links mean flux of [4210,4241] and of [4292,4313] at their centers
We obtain -0.17 mag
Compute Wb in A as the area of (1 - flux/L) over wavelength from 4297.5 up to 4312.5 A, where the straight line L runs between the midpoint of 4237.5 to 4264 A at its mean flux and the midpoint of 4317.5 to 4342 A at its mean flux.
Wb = 4.3 A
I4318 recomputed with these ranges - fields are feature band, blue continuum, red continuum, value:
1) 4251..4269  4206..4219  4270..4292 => -0.17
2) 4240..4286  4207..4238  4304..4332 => -0.04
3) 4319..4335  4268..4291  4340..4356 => -0.05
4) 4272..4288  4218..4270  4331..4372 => 0.20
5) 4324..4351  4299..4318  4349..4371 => -0.06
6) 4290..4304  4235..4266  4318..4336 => 0.27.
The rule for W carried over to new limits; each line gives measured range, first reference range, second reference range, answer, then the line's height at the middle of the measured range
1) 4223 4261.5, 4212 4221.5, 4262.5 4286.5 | -4.5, 232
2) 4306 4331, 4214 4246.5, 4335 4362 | 2.4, 256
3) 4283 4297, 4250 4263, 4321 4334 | 2.2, 260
